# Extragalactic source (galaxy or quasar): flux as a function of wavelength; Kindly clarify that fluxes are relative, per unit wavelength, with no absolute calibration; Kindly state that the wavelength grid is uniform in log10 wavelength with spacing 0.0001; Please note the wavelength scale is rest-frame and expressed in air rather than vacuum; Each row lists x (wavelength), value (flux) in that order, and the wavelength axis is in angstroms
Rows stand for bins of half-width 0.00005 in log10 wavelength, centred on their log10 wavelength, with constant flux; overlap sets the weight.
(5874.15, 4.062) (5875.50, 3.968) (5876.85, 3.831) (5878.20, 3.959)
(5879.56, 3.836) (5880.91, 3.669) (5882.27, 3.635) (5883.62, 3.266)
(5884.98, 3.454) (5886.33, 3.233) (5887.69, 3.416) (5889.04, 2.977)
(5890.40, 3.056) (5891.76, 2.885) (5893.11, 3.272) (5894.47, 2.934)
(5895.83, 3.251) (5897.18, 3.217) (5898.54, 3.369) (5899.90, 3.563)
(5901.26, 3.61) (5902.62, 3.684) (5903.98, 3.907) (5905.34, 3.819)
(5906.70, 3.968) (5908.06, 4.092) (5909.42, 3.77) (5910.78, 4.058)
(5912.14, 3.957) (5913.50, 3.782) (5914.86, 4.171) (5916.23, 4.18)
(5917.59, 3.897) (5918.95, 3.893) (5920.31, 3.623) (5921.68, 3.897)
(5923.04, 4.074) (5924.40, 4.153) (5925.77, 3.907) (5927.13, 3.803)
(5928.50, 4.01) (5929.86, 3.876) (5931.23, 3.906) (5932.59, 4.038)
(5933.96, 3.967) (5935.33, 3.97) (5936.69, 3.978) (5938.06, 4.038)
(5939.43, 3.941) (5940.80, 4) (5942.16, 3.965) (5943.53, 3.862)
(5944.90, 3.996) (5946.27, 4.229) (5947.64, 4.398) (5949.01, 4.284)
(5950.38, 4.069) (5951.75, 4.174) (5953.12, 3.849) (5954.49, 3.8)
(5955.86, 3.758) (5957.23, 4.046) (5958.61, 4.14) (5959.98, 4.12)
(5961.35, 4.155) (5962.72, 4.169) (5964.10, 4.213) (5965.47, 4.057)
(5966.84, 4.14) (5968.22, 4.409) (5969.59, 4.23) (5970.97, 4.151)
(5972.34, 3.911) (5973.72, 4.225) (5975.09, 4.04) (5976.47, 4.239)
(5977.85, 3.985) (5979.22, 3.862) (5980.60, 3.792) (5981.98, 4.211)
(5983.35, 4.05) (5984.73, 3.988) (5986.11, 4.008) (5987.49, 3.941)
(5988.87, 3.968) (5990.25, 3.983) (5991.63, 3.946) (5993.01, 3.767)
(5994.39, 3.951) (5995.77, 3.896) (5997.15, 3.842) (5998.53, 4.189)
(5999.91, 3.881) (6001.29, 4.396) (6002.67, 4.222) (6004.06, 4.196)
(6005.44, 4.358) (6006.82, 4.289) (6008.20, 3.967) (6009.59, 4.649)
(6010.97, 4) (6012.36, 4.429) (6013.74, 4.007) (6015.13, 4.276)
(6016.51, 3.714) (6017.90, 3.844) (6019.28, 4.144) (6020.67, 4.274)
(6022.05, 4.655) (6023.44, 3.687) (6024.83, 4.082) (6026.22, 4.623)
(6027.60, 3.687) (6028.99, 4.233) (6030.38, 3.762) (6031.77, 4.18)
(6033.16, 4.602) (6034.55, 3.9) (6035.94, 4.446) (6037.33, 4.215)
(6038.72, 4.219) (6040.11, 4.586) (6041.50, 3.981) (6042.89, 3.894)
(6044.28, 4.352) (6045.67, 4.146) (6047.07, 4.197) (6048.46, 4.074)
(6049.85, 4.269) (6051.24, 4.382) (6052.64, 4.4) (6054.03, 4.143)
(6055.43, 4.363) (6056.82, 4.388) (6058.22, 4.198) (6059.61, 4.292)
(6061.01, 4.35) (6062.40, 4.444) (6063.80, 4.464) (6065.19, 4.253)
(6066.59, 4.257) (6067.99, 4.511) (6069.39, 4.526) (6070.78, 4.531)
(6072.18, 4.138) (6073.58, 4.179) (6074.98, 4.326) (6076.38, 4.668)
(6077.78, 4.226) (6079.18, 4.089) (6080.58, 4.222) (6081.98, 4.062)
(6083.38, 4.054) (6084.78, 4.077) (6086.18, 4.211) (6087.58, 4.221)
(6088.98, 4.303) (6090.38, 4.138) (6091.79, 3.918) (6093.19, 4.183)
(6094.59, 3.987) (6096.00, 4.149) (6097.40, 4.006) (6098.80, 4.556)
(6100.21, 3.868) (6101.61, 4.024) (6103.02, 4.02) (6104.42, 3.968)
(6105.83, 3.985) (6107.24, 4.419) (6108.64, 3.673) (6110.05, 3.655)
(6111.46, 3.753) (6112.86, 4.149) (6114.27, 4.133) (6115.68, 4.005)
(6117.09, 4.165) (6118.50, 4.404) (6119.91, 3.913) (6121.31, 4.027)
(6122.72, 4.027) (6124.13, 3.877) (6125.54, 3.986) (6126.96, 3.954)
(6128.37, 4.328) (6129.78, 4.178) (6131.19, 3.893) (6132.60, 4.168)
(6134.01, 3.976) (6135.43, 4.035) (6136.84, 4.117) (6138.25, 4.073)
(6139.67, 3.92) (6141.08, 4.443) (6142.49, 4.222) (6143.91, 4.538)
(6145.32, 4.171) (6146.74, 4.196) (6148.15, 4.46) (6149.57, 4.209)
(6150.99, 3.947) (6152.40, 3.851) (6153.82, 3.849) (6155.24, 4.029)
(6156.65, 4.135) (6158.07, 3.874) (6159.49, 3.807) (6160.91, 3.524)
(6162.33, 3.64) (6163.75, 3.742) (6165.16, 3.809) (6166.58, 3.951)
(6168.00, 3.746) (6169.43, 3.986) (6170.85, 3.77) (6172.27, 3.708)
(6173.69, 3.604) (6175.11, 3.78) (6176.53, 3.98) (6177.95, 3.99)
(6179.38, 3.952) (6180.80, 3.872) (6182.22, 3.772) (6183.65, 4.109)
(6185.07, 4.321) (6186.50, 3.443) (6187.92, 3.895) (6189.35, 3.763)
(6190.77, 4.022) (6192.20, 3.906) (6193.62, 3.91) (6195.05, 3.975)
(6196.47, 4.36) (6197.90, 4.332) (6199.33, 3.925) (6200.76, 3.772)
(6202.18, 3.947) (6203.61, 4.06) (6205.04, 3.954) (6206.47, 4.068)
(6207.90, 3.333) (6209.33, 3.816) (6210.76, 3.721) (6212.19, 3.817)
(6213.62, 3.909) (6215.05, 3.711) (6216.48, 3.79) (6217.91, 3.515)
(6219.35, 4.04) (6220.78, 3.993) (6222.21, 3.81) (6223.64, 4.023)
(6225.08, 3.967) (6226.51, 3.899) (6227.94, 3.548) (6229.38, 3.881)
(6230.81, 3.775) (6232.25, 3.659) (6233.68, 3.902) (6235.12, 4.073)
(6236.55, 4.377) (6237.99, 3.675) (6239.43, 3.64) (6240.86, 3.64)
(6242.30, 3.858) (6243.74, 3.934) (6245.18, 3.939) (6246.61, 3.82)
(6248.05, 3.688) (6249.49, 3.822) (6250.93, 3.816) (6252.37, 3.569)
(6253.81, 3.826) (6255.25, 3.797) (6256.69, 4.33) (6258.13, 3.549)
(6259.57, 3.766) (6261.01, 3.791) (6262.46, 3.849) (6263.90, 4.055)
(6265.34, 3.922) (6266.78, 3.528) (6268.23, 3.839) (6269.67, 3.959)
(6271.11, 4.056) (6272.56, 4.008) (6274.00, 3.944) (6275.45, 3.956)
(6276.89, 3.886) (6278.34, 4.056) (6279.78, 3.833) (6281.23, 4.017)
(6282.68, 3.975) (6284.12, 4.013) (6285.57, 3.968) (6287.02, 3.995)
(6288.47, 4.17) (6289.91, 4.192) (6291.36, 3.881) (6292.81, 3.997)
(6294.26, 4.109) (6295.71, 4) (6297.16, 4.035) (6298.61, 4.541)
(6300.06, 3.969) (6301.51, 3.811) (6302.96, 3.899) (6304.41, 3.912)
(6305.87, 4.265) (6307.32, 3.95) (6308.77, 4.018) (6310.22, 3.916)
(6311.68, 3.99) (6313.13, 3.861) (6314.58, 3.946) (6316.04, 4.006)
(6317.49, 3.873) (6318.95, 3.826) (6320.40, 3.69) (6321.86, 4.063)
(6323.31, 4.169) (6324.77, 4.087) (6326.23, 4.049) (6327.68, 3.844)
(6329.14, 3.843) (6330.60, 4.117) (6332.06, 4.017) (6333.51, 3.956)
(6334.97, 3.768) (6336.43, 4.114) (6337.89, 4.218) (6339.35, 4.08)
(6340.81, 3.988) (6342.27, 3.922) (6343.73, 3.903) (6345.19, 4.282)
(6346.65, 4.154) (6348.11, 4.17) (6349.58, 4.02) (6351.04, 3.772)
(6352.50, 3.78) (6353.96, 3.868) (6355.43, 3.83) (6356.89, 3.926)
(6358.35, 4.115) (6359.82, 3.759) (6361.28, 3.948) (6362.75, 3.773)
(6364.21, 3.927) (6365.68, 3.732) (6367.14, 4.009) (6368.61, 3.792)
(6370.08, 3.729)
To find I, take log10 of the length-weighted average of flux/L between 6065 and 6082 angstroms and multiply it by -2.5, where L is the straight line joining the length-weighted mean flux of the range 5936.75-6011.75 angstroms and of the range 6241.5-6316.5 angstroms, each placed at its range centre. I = -0.07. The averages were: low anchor 4.07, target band 4.32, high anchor 3.94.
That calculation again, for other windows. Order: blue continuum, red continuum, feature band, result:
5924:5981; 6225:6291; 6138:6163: -0.03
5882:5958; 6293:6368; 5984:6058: -0.08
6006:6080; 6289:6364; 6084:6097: 0.02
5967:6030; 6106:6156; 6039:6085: -0.05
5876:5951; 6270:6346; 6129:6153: -0.06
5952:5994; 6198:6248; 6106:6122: -0.03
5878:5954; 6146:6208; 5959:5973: -0.10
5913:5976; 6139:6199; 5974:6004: 0.00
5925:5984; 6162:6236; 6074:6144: -0.04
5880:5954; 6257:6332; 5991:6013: -0.08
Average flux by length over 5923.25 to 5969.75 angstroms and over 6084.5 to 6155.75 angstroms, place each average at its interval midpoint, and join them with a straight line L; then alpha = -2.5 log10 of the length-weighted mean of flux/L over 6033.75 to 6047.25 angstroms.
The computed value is -0.03 mag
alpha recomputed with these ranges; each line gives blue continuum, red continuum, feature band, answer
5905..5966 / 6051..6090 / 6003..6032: 0.009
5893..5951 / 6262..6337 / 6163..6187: 0.024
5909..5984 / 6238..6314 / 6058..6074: -0.095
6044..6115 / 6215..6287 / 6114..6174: 0.016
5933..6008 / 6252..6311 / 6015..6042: -0.030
